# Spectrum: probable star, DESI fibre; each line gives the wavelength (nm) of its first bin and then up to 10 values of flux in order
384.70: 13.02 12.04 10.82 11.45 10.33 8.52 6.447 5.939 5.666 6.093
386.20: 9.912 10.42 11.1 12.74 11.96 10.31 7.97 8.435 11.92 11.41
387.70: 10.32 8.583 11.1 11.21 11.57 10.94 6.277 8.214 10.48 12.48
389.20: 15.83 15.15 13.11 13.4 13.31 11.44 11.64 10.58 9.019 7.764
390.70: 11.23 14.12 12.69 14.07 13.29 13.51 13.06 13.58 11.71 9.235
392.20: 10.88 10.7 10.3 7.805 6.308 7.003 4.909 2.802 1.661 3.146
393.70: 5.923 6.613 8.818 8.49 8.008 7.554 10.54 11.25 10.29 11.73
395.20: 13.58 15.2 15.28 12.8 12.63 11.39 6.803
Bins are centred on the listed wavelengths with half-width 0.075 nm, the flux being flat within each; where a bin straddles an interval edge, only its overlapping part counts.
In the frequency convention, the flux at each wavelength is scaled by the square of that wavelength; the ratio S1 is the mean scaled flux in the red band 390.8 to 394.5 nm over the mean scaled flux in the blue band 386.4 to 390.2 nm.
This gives 0.82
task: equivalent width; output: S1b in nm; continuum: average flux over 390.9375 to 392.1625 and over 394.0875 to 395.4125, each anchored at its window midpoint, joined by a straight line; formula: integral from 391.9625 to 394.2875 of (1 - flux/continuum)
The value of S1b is 0.93 nm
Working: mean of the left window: 12.6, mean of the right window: 10.7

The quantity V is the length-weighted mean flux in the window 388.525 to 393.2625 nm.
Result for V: 10.9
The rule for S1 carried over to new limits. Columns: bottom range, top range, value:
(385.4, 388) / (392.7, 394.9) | 0.75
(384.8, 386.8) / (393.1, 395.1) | 0.81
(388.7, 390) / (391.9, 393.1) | 0.70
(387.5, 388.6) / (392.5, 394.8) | 0.67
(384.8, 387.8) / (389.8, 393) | 1.17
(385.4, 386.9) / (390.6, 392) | 1.48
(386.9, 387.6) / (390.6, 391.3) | 1.32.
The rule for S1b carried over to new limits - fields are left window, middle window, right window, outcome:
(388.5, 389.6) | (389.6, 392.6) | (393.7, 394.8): -0.381 nm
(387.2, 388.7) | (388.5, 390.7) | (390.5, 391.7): 0.018 nm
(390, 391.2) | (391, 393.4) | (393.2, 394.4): -0.252 nm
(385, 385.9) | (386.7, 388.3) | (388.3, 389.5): -0.027 nm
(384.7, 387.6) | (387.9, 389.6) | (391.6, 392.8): -0.238 nm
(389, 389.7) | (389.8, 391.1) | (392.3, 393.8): 0.037 nm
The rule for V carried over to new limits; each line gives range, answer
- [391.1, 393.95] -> 8.72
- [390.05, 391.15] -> 11.2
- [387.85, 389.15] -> 10.3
